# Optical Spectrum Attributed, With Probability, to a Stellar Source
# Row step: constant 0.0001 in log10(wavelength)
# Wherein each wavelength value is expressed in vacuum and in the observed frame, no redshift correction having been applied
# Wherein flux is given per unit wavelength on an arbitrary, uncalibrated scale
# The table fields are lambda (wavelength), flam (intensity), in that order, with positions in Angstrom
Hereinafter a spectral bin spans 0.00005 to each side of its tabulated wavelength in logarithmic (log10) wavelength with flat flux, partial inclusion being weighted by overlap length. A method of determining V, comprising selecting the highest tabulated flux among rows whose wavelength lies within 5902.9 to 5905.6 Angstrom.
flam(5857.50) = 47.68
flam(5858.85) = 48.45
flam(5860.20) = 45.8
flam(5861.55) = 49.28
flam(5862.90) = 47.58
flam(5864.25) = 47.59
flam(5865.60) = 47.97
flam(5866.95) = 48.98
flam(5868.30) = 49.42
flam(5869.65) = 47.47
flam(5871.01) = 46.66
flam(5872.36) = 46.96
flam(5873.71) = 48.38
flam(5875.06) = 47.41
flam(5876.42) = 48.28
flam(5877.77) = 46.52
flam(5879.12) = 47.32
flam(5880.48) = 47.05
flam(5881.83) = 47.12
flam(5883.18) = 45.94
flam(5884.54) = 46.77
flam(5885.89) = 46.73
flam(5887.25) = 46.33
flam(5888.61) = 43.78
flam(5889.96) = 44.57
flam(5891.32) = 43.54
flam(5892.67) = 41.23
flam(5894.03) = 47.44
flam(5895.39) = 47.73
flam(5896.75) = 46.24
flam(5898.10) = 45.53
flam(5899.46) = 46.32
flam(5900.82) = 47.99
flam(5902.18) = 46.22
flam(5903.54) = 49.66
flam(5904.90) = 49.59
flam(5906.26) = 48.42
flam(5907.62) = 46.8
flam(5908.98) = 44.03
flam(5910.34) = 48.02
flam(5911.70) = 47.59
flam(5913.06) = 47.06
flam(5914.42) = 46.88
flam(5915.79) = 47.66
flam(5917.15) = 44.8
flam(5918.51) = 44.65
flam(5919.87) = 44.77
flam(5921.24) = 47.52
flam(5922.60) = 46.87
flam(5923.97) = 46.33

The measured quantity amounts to 49.66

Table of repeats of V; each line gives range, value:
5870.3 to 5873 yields 46.96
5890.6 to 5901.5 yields 47.99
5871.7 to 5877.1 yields 48.38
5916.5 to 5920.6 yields 44.8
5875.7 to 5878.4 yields 48.28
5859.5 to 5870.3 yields 49.42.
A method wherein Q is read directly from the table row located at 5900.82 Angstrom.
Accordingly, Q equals 47.99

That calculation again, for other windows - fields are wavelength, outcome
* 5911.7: 47.59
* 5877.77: 46.52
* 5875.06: 47.41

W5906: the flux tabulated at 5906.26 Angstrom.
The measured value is 48.42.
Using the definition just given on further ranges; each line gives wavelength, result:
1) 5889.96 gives 44.57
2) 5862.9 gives 47.58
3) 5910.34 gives 48.02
